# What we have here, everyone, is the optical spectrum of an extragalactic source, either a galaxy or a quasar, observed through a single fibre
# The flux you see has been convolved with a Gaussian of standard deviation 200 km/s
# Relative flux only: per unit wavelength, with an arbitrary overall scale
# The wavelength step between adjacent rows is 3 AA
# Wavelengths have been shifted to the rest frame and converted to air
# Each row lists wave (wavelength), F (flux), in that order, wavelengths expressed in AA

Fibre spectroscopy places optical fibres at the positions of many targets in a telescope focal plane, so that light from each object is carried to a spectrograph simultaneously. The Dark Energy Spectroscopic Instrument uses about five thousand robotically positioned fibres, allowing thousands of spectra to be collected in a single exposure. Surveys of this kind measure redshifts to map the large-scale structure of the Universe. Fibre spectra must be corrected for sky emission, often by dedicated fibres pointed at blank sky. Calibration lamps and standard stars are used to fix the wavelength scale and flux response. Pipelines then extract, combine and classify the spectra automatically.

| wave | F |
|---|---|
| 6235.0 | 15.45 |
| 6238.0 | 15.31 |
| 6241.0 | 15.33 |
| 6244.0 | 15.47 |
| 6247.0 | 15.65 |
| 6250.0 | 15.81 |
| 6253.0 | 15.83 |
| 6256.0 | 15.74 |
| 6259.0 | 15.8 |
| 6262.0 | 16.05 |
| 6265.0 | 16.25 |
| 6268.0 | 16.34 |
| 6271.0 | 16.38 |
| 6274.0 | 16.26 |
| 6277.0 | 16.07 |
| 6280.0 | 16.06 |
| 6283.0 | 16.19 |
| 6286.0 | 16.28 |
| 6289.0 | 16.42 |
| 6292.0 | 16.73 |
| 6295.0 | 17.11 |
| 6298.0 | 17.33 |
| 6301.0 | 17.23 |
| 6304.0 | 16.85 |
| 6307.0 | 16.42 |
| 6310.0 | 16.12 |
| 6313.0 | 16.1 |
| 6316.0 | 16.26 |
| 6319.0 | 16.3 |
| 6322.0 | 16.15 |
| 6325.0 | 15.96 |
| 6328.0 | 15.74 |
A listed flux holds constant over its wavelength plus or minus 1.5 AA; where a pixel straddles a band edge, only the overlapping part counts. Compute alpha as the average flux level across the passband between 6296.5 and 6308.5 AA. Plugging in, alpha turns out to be 17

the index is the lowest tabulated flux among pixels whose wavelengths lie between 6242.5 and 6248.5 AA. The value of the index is 15.47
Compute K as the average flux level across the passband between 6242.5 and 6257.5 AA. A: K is 15.7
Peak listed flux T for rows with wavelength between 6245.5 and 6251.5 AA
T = 15.81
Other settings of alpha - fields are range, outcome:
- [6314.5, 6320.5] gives 16.3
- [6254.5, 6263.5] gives 15.9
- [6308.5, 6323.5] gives 16.2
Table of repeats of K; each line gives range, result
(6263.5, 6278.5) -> 16.3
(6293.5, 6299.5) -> 17.2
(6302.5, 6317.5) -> 16.4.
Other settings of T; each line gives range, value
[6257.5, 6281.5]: 16.38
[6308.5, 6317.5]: 16.26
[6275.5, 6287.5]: 16.28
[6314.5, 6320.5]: 16.3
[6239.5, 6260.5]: 15.83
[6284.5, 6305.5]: 17.33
